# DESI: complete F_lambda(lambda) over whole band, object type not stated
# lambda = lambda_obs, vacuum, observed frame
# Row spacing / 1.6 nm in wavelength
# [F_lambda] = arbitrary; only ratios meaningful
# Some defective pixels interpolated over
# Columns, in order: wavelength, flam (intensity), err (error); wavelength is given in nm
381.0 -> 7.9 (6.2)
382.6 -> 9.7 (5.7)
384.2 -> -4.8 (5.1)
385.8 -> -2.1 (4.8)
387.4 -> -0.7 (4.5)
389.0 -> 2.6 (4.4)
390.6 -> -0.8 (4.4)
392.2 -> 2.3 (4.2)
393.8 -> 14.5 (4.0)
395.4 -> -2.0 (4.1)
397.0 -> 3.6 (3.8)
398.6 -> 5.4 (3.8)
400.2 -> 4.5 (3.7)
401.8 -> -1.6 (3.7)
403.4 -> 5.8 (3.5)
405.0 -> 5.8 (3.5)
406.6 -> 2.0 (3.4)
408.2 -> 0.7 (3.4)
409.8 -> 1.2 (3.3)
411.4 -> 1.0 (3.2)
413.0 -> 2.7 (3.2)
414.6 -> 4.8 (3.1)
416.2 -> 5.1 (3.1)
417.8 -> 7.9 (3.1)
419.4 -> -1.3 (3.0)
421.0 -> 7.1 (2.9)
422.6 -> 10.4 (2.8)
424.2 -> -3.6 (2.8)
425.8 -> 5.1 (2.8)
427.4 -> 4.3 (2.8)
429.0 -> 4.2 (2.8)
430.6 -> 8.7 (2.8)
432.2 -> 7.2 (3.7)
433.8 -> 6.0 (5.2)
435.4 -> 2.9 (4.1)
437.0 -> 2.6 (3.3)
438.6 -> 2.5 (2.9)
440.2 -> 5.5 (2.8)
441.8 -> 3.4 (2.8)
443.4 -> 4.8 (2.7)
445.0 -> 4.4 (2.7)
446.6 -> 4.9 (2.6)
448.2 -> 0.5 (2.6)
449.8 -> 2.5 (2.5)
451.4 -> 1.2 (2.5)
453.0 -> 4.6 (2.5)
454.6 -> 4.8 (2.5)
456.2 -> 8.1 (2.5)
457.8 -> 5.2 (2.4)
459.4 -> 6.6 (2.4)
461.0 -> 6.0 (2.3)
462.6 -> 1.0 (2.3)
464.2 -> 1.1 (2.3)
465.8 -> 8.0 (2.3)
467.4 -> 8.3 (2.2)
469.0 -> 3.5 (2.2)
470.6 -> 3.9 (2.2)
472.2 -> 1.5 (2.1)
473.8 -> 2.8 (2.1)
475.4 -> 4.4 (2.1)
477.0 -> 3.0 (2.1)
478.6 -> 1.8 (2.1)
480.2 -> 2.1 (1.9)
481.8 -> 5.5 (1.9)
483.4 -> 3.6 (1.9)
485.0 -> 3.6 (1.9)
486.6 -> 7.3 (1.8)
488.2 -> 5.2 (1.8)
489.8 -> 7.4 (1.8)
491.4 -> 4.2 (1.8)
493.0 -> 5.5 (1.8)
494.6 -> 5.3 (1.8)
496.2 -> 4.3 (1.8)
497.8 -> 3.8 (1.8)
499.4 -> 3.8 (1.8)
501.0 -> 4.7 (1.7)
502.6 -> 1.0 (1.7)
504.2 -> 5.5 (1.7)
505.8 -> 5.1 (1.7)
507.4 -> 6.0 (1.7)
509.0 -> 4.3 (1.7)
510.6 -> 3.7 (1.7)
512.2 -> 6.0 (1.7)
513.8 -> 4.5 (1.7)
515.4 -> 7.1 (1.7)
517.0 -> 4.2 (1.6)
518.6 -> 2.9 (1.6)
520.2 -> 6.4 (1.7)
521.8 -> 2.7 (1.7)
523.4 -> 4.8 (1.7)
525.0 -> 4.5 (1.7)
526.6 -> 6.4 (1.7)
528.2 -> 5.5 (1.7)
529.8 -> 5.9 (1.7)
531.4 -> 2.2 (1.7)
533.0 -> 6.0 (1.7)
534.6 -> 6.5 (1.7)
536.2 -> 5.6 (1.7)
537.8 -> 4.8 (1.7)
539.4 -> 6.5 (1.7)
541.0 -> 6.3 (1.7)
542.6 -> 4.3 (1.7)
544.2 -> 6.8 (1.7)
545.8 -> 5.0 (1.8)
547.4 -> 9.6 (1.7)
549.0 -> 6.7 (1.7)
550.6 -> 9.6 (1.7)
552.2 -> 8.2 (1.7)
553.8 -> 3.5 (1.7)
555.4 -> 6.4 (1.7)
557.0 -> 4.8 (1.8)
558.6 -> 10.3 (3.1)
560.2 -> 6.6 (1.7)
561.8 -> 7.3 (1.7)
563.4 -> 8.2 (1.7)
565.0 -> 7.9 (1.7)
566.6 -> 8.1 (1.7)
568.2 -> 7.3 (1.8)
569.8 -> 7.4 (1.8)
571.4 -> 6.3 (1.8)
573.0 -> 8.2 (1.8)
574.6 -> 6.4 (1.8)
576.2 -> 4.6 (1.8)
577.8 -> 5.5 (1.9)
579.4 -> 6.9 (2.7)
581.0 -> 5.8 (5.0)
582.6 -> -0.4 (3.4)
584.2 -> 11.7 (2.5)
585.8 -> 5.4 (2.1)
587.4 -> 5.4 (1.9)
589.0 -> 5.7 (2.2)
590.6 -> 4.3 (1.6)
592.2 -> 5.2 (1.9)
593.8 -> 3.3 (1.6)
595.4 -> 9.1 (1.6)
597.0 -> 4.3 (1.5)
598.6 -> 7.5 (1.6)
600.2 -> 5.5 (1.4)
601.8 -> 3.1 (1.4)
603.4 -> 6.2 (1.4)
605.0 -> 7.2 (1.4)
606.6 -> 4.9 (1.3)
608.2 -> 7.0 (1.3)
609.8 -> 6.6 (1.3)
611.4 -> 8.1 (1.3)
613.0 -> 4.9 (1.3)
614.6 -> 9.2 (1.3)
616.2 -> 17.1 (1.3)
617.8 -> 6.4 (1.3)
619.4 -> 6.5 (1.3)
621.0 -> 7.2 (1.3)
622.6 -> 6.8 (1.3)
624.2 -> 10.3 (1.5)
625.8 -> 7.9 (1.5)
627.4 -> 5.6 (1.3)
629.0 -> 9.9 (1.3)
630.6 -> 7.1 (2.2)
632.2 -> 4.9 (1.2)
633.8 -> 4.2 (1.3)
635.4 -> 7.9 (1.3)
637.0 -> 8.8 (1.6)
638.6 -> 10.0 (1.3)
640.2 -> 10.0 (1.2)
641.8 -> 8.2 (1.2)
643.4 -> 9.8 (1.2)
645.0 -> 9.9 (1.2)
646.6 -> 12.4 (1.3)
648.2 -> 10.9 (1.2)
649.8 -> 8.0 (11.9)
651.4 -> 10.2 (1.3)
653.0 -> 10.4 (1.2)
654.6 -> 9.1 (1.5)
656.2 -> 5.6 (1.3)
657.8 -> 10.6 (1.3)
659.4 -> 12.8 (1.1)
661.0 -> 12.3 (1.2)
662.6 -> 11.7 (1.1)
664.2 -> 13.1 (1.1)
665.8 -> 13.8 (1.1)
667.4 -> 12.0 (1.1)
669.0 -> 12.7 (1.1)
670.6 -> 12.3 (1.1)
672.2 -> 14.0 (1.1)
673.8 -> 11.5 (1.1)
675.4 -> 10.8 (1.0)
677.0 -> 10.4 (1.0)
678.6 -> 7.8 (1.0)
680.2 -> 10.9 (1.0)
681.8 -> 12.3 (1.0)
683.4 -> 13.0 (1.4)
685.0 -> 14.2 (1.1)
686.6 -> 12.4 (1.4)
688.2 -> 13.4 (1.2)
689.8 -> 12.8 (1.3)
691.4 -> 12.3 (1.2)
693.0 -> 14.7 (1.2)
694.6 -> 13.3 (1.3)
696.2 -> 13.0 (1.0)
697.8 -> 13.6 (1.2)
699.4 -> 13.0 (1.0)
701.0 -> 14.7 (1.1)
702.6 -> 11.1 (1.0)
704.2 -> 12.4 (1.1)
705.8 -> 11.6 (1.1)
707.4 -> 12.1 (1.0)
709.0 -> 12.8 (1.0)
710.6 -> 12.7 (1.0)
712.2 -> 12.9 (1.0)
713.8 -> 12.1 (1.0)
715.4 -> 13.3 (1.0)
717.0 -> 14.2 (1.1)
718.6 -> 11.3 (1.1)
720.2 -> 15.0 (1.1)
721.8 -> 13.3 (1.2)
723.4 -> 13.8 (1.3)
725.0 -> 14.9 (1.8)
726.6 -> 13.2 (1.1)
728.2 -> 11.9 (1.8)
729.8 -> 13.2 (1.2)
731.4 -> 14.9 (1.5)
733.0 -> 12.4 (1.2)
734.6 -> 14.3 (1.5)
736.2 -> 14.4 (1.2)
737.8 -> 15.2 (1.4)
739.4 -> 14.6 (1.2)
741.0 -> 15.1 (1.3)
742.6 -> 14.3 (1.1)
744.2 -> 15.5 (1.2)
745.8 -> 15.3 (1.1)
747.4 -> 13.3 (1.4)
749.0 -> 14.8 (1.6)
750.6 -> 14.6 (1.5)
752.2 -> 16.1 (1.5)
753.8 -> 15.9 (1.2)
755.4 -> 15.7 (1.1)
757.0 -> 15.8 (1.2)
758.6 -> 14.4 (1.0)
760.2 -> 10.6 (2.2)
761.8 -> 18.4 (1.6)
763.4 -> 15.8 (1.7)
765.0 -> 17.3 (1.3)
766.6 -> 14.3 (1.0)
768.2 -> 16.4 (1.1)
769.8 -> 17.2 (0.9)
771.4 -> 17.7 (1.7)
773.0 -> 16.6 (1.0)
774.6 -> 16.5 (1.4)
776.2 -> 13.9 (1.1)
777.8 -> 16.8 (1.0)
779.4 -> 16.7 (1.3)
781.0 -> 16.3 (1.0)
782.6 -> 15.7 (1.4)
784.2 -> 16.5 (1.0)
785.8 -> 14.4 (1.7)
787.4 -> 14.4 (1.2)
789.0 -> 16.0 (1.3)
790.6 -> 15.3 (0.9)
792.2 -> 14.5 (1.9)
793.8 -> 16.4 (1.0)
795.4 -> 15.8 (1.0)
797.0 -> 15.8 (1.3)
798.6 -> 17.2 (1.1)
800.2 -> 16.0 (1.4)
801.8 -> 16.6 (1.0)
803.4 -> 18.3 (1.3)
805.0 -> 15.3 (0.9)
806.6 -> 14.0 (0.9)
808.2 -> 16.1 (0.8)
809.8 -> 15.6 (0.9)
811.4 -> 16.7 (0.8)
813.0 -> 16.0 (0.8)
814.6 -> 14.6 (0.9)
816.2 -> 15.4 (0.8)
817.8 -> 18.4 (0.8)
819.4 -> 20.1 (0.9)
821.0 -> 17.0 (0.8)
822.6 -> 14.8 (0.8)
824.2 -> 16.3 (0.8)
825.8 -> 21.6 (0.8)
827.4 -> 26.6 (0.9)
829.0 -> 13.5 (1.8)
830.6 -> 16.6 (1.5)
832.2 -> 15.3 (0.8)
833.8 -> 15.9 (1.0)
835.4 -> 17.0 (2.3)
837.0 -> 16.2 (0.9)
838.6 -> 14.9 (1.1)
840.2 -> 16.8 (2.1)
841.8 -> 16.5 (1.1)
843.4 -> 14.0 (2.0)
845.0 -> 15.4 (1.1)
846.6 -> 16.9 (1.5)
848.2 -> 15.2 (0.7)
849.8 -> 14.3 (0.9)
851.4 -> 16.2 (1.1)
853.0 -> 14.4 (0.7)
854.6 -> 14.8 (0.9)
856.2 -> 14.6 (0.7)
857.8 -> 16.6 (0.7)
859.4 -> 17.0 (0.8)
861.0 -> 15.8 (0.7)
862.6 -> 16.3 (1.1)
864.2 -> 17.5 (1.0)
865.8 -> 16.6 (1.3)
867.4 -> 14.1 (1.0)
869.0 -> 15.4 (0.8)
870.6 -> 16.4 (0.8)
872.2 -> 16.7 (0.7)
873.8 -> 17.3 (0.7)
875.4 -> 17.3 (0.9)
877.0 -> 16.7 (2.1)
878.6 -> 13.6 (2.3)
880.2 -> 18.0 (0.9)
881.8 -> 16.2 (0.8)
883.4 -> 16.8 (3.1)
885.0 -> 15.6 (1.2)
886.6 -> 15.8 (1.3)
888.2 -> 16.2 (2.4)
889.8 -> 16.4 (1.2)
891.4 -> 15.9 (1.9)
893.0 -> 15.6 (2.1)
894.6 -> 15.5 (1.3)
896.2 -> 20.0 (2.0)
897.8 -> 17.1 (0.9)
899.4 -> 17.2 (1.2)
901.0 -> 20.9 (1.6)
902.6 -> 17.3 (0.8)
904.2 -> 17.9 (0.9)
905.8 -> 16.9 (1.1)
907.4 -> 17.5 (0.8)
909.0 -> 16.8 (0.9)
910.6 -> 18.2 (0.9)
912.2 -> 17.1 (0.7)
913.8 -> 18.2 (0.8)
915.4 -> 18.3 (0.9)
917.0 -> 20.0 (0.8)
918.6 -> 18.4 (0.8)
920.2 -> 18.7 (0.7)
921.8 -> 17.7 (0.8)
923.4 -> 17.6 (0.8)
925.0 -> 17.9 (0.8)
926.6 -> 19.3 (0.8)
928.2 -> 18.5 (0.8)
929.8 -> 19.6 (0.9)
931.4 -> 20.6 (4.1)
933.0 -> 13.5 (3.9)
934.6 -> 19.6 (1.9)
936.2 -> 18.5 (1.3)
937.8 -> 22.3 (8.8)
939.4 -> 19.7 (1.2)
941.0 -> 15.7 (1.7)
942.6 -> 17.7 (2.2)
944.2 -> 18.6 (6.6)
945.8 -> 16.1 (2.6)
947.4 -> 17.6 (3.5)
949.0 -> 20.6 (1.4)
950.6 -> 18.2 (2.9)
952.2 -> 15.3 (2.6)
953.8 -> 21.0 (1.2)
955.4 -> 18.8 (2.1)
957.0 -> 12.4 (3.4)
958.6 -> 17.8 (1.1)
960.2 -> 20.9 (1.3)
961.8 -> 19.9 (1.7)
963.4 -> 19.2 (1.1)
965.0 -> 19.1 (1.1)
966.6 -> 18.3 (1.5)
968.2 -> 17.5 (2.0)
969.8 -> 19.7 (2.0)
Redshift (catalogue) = 0.651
